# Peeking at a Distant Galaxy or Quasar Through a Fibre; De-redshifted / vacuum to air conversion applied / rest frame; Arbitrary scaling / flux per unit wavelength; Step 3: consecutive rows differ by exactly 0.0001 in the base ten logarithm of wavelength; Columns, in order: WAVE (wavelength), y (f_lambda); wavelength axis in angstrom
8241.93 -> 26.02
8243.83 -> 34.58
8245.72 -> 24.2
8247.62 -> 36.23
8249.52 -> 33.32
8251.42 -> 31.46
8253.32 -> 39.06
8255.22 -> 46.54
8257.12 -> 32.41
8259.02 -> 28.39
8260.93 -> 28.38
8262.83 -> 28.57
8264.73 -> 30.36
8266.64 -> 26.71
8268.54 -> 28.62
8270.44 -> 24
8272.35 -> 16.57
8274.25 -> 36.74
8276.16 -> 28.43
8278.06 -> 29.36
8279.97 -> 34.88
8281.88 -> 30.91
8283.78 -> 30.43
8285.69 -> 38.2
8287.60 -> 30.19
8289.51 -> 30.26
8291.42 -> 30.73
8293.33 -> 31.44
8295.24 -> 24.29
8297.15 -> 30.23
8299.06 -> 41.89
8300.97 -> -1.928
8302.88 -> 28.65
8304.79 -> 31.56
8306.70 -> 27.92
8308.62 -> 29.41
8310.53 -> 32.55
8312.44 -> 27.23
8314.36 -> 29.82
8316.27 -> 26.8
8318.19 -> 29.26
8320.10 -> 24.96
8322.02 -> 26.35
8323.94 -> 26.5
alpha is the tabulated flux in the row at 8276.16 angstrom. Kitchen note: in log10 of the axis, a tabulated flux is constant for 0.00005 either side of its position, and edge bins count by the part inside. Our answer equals 28.43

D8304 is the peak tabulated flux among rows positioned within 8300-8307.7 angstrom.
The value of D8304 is 31.56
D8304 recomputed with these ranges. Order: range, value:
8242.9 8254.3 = 39.06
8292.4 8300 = 41.89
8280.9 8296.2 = 38.2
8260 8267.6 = 30.36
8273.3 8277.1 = 36.74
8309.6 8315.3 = 32.55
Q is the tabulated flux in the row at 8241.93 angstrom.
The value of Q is 26.02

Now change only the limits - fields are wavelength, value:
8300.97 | -1.928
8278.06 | 29.36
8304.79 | 31.56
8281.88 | 30.91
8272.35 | 16.57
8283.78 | 30.43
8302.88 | 28.65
